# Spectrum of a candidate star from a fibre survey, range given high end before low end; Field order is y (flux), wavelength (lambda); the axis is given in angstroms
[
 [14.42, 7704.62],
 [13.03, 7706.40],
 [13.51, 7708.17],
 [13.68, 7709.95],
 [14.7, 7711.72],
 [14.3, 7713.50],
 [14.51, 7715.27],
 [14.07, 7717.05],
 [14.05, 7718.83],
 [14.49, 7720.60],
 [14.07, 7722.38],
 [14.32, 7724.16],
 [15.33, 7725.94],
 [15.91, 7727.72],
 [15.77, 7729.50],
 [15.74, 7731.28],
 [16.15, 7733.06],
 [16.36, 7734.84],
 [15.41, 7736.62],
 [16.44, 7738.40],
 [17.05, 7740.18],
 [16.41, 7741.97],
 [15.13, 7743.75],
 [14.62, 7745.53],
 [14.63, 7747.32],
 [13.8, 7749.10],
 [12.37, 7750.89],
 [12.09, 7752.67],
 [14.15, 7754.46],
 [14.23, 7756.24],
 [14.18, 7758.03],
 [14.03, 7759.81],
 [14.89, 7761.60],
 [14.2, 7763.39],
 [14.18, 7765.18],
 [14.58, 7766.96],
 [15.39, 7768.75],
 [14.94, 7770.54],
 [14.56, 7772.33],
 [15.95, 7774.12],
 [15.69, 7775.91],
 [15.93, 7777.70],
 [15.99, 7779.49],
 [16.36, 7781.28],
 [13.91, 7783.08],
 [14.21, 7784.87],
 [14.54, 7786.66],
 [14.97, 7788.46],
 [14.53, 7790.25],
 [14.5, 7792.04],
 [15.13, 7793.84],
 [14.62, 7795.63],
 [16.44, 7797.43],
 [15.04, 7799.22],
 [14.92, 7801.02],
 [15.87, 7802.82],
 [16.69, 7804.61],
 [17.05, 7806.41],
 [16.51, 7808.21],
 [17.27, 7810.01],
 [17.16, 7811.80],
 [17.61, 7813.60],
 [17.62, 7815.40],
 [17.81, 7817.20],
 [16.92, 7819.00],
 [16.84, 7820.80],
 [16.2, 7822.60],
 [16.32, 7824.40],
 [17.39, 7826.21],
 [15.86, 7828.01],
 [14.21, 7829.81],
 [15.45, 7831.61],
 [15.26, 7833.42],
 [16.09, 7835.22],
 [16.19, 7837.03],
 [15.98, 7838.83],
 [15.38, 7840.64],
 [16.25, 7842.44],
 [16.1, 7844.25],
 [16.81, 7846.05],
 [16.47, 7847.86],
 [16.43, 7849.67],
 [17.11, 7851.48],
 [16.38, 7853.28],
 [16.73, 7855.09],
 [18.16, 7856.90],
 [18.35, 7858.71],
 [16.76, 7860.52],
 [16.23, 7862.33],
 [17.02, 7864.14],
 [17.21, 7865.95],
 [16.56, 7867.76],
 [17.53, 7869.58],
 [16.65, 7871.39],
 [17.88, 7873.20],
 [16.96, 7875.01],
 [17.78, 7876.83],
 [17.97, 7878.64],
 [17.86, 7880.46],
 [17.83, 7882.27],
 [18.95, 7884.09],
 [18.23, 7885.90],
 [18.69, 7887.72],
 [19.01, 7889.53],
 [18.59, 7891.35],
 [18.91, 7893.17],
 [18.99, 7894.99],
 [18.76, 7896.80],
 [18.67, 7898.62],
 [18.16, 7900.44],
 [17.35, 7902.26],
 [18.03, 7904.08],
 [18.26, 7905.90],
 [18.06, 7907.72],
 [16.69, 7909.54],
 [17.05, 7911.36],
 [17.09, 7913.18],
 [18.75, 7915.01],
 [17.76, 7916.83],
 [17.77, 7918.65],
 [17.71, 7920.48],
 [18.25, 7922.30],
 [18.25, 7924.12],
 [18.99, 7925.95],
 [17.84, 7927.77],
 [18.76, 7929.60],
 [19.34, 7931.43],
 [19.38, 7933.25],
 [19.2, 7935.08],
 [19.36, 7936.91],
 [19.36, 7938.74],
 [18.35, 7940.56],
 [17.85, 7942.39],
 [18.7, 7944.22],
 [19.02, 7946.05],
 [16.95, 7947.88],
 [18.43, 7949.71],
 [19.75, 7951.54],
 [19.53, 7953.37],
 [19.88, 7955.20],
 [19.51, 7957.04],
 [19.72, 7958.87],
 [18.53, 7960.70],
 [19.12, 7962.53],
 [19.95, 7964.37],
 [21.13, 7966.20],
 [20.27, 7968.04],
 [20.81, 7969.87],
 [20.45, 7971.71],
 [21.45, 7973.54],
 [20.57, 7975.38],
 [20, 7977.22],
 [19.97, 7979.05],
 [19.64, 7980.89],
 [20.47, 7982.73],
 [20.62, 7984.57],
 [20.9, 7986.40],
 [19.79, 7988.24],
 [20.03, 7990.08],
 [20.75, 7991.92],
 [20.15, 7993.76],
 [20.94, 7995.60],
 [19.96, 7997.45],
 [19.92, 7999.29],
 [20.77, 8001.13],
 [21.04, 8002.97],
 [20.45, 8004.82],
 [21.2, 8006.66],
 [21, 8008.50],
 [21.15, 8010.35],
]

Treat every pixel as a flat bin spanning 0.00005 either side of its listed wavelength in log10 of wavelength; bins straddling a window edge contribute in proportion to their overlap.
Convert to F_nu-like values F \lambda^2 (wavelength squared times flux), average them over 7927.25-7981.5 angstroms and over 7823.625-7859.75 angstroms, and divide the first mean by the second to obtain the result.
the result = 1.22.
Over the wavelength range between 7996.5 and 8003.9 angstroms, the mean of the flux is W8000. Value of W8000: 20.4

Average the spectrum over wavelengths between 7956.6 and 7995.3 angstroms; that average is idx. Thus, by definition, 20.2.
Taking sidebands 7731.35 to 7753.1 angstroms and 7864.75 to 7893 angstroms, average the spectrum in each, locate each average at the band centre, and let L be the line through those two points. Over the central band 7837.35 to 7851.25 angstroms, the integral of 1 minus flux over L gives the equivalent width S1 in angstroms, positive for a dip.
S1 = 0.75 angstroms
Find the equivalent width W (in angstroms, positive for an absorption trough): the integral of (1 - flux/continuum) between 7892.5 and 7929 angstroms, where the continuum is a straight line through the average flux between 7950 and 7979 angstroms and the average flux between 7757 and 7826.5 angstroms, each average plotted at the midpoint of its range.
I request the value 1.1 angstroms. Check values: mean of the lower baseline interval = 15.6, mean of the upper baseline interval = 20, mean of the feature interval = 18.1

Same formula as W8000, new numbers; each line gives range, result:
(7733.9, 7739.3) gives 16.1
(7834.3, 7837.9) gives 16.1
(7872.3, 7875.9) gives 17.4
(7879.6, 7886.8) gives 18.2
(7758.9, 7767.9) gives 14.4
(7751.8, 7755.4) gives 13.1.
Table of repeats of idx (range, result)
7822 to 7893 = 17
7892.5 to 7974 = 18.8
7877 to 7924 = 18.1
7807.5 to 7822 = 17.2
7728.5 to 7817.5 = 15.3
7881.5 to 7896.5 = 18.7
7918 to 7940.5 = 18.7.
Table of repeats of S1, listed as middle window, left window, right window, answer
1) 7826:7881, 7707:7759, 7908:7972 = 1.5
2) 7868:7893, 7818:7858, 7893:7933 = -0.9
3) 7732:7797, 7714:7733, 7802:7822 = 3.9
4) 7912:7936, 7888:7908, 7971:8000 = 0.8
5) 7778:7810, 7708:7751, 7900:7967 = 1.4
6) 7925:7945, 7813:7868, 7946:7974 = 0.2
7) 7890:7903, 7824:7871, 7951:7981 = -0.4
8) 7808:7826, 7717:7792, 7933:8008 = -0.8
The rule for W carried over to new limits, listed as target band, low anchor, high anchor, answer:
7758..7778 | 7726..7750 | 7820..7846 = 1.1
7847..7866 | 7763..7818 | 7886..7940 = 0.1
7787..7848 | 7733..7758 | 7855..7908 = 1.4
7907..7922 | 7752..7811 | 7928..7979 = 0.7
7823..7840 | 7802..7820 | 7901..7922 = 1.3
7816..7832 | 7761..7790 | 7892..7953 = -0.3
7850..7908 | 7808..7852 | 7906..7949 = -1.4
